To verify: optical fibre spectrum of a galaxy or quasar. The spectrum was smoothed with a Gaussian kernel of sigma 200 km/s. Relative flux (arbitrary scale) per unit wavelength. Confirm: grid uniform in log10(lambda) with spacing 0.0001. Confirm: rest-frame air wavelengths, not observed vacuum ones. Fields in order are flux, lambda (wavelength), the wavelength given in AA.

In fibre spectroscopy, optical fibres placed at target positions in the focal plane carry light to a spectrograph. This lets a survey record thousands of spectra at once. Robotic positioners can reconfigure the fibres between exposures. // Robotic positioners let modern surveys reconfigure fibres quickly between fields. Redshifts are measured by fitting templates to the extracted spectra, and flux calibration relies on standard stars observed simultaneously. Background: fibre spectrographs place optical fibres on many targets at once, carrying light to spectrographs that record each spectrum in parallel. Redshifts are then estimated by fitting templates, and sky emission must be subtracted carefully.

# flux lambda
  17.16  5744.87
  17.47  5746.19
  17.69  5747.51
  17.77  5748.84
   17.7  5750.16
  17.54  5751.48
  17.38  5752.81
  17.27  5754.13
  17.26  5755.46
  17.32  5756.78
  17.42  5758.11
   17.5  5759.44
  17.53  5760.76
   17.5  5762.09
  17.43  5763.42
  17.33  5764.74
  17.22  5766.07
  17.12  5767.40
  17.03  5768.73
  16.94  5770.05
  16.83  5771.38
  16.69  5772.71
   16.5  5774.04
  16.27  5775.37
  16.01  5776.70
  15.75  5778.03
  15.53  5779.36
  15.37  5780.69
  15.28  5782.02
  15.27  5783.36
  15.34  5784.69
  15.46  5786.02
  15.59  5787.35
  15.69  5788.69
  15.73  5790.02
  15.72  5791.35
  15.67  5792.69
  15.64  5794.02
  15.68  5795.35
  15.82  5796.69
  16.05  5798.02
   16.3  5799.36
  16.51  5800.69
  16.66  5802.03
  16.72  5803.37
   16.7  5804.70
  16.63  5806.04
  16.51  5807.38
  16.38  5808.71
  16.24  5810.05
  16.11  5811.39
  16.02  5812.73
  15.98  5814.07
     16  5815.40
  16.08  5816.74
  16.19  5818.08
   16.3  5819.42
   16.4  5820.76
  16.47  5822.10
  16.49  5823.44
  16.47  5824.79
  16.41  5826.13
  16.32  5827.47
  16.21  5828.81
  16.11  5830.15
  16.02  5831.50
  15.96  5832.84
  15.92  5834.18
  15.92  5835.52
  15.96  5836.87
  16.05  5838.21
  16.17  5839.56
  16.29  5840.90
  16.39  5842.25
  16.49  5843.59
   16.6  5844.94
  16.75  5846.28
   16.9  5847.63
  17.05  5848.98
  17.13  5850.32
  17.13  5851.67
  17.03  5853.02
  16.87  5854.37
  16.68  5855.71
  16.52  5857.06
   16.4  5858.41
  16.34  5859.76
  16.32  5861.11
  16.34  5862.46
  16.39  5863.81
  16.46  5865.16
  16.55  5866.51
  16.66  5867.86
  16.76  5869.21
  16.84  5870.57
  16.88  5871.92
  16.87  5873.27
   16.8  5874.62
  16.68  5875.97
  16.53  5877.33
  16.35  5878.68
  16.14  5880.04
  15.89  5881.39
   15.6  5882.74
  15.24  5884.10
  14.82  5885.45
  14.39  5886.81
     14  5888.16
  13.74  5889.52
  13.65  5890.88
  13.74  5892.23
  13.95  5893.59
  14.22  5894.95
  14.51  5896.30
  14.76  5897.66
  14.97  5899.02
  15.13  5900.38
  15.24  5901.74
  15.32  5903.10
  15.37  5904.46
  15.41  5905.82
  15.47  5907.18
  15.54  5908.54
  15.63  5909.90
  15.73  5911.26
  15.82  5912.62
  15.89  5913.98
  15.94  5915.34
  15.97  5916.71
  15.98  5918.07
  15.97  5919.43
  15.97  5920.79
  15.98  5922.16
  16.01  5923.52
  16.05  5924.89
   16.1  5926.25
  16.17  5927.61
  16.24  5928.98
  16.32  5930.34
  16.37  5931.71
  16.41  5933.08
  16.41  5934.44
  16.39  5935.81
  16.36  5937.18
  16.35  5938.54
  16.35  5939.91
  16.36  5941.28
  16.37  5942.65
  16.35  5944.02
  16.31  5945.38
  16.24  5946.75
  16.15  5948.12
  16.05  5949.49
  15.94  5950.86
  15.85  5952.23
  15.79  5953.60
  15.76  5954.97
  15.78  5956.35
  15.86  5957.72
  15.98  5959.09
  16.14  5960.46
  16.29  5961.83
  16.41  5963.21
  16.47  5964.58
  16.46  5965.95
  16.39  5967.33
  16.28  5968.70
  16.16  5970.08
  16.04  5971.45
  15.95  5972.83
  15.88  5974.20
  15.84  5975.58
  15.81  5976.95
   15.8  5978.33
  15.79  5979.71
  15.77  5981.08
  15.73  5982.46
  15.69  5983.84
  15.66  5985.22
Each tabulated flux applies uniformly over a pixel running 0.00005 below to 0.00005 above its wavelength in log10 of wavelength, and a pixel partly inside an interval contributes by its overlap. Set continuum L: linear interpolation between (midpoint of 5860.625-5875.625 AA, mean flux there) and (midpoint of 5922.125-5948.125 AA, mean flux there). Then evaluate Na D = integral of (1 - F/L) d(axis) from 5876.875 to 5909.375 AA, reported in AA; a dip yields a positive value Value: 3.0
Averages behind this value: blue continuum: 16.6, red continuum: 16.3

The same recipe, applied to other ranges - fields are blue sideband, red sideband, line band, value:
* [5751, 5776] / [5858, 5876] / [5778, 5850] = 3.22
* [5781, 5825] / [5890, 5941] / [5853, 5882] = -1.38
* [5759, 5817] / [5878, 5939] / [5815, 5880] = -2.35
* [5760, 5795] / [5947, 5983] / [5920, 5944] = -0.29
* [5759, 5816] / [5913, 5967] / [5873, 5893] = 1.08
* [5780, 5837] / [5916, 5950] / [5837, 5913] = 1.19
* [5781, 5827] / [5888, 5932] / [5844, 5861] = -1.09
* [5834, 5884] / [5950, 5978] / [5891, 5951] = 1.77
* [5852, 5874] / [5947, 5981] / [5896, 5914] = 1.14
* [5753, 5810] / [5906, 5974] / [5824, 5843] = 0.17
